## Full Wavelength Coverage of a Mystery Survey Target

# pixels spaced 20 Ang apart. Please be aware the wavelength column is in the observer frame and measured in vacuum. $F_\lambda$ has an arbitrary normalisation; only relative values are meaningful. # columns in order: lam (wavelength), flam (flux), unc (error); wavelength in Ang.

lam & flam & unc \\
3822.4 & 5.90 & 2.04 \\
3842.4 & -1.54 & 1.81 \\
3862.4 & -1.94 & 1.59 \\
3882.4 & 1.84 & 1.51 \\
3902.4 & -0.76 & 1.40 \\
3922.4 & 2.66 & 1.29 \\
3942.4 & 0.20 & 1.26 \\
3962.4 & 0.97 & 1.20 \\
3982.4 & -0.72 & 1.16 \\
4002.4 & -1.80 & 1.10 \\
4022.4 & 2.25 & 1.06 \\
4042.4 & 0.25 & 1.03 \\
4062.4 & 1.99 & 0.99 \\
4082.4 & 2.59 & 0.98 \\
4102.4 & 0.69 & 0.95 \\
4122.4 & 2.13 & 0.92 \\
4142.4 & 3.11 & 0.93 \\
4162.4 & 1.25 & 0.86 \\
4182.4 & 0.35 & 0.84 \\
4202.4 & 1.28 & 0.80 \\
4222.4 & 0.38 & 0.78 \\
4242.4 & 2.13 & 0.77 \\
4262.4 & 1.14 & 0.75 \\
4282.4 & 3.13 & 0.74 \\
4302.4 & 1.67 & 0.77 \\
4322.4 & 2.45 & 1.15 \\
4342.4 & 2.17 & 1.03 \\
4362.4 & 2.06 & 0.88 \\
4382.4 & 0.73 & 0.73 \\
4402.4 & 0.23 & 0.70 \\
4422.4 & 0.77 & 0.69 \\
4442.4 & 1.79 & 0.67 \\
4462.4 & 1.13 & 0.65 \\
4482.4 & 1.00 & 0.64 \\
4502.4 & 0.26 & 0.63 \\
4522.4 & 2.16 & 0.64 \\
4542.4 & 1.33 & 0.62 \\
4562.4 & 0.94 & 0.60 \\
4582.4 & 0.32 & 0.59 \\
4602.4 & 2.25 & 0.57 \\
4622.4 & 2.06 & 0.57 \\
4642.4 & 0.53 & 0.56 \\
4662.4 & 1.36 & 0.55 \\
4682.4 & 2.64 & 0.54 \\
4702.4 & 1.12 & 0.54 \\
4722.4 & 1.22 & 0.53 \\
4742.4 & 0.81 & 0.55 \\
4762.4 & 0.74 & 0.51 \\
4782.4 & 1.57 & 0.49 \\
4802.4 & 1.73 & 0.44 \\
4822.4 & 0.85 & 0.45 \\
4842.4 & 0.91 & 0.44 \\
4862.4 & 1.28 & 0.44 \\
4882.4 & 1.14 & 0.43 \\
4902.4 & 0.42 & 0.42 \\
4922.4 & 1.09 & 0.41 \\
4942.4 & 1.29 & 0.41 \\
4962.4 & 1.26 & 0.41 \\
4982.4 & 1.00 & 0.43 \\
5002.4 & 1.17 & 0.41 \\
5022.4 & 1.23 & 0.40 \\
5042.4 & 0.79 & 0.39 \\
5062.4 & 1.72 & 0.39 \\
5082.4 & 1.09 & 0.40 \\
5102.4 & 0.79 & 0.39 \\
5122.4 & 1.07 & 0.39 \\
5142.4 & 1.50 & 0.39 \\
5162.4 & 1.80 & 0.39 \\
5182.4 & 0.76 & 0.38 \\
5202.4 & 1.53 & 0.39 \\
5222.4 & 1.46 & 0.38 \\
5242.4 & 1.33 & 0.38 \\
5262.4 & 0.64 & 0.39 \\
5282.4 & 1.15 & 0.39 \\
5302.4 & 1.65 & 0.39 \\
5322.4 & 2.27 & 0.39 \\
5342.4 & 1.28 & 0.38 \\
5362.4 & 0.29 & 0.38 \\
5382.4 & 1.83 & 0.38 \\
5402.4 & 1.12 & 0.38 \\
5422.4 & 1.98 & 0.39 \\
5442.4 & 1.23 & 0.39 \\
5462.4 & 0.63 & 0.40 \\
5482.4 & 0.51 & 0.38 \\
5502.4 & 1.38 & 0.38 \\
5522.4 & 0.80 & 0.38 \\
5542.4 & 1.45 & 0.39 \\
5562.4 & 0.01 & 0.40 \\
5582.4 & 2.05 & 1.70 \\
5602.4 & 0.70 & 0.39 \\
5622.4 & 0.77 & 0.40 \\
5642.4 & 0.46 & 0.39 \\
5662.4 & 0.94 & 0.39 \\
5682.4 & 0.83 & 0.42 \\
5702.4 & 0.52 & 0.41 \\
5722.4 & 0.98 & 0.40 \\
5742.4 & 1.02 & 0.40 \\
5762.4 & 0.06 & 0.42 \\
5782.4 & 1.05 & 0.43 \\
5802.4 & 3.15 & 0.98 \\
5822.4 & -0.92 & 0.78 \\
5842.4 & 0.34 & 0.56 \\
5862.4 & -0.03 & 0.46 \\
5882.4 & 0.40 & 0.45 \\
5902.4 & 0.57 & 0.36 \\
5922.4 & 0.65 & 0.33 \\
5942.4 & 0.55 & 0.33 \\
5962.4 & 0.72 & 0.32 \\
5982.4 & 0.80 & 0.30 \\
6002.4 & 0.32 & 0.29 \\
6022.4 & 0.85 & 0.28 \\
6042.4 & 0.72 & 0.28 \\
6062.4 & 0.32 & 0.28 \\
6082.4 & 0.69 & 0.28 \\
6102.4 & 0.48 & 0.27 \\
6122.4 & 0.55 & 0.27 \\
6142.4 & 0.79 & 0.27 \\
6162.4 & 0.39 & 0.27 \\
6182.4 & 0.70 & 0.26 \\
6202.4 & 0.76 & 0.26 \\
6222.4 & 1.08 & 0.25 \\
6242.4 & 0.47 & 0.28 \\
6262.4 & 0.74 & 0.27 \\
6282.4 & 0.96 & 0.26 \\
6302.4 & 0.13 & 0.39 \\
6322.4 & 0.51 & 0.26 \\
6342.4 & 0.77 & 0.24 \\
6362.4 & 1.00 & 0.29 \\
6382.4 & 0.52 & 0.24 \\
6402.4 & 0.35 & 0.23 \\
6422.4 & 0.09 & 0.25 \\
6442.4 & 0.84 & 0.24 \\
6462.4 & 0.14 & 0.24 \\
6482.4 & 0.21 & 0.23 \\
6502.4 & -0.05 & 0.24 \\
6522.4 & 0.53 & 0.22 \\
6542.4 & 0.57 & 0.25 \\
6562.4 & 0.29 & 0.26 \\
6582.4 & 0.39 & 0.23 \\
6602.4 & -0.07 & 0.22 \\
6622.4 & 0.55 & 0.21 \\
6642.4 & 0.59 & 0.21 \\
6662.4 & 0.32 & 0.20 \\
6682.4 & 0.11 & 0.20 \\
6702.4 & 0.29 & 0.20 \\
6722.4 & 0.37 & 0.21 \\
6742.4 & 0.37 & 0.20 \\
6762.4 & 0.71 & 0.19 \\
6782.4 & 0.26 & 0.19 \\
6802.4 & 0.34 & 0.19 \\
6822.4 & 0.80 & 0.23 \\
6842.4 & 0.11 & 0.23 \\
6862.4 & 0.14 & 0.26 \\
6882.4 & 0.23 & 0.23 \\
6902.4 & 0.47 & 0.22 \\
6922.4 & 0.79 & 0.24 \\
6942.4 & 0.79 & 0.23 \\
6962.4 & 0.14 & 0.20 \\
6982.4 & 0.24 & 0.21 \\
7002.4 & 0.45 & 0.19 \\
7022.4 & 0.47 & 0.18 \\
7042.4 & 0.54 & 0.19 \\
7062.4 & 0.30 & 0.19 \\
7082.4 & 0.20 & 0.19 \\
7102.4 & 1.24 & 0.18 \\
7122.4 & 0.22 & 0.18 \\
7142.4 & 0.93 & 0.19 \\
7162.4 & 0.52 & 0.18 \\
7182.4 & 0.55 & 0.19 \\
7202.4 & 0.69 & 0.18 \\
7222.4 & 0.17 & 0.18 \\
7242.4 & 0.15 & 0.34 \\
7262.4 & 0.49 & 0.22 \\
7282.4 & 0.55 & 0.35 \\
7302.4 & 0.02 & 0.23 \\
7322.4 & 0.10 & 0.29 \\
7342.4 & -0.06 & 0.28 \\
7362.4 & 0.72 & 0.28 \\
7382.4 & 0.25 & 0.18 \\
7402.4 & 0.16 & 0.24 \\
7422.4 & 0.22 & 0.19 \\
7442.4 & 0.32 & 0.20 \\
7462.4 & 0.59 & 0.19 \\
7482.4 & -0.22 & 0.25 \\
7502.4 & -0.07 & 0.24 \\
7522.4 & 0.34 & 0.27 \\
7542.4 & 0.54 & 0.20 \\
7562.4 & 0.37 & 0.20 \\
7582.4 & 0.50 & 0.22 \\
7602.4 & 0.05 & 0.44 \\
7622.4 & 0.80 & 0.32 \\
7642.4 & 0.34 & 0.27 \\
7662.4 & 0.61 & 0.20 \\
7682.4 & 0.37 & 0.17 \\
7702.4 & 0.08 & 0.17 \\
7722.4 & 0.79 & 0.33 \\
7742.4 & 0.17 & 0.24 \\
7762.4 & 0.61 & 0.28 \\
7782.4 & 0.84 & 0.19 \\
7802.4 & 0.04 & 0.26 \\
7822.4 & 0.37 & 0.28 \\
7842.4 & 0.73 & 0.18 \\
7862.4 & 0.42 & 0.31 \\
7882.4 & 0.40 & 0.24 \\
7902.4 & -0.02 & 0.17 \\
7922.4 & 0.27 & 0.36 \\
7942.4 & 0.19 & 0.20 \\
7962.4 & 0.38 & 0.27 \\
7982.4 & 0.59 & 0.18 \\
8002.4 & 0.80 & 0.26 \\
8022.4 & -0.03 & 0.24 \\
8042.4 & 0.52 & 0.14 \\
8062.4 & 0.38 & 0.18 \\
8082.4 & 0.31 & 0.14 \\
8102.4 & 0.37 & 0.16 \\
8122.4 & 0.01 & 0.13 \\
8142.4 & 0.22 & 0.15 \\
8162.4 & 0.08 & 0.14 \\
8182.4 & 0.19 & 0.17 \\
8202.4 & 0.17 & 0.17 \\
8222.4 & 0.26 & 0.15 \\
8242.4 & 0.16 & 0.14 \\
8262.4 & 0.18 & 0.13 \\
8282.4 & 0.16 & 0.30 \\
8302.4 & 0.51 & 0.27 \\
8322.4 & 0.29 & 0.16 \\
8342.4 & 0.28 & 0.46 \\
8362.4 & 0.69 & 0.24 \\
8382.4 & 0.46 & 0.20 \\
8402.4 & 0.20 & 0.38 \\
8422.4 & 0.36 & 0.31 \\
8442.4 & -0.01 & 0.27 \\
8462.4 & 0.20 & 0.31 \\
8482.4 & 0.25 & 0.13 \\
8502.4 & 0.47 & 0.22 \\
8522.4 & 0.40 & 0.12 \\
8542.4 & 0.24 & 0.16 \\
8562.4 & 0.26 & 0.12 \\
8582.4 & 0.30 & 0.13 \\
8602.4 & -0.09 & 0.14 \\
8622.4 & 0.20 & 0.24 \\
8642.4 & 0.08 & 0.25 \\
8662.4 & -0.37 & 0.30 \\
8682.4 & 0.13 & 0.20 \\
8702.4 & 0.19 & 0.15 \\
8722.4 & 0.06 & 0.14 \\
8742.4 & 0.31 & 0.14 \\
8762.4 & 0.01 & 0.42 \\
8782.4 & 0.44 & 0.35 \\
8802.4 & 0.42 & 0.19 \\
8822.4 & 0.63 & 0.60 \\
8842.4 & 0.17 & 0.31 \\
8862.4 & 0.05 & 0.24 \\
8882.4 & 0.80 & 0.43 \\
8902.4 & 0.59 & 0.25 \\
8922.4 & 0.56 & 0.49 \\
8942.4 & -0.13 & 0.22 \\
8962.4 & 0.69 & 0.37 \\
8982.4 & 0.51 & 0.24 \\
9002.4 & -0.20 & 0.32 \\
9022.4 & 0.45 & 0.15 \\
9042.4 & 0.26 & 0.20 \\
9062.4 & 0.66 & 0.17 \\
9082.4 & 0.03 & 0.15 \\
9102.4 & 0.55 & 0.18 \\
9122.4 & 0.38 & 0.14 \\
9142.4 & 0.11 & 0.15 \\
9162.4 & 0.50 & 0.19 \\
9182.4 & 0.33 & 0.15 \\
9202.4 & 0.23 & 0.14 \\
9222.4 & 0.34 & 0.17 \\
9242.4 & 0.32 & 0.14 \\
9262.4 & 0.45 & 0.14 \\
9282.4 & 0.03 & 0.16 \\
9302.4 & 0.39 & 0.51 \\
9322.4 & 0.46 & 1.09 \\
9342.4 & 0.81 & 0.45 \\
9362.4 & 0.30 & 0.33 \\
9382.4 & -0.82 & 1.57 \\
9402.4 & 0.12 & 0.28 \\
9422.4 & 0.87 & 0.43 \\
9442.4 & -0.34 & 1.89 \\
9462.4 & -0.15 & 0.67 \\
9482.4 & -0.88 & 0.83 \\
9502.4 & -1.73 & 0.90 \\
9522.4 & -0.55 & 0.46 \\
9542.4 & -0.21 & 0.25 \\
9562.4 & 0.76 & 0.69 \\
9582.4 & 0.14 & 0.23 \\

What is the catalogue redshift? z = 0.083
